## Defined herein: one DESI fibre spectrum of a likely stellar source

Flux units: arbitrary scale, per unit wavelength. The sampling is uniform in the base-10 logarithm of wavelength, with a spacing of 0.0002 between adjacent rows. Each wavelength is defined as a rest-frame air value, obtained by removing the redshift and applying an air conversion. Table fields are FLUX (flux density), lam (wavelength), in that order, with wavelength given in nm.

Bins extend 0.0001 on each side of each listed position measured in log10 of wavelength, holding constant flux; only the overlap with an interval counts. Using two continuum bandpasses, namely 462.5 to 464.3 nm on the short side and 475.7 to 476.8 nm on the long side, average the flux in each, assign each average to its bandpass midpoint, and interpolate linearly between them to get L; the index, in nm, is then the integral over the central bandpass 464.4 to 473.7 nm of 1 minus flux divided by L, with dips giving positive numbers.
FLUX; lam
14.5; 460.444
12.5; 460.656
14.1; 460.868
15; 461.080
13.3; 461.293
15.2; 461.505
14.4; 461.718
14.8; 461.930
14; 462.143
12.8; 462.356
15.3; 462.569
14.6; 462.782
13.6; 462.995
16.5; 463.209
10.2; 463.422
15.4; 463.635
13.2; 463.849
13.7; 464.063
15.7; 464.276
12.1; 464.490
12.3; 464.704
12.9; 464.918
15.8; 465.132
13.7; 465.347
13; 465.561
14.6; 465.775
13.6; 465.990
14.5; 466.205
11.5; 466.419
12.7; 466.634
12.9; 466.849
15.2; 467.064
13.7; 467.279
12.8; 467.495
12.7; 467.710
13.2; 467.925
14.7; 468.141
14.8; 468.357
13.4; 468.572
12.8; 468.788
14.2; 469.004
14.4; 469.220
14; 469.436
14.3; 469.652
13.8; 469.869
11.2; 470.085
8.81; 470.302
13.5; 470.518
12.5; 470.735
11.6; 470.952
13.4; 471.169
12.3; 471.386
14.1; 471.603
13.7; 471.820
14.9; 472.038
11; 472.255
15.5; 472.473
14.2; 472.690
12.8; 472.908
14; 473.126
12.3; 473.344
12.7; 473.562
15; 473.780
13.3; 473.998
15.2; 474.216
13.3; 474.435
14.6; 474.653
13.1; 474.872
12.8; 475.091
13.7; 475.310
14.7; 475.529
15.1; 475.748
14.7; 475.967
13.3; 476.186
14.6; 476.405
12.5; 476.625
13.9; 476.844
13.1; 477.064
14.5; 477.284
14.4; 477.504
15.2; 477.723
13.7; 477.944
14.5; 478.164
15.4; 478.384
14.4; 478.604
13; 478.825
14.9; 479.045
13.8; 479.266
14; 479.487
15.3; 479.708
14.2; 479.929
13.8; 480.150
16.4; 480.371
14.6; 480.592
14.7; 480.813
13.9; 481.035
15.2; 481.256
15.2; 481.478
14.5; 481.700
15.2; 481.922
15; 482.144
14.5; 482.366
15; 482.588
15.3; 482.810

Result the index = 0.51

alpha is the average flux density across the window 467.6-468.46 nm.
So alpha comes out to 13.8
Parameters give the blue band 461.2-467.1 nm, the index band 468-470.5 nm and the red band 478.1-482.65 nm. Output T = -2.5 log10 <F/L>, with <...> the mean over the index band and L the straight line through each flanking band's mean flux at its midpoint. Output 0.06 mag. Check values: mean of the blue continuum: 13.8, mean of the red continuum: 14.6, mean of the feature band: 13.3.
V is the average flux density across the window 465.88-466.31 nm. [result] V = 14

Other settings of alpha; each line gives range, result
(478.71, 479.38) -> 13.9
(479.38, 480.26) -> 14.3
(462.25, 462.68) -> 14.1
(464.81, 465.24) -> 14.3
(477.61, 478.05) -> 14.5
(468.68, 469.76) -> 13.9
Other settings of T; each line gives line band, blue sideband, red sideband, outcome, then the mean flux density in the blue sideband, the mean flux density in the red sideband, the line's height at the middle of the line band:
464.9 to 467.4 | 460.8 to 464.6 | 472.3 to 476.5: 0.03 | 14.1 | 13.9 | 14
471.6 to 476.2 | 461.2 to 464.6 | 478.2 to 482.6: 0.05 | 14.1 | 14.6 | 14.4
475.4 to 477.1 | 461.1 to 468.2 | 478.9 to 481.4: 0.03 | 13.8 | 14.6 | 14.4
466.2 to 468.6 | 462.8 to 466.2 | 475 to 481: 0.03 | 13.8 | 14.3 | 13.9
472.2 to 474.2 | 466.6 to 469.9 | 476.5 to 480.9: 0.03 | 13.7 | 14.3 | 14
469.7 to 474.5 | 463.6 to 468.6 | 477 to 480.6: 0.07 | 13.6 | 14.4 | 14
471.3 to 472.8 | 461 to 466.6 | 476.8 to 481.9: 0.04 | 13.9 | 14.5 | 14.2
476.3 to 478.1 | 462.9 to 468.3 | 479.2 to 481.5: 0.03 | 13.6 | 14.6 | 14.4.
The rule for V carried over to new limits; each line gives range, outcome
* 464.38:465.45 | 13.4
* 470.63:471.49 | 12.4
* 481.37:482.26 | 15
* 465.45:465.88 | 13.8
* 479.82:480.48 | 14.8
